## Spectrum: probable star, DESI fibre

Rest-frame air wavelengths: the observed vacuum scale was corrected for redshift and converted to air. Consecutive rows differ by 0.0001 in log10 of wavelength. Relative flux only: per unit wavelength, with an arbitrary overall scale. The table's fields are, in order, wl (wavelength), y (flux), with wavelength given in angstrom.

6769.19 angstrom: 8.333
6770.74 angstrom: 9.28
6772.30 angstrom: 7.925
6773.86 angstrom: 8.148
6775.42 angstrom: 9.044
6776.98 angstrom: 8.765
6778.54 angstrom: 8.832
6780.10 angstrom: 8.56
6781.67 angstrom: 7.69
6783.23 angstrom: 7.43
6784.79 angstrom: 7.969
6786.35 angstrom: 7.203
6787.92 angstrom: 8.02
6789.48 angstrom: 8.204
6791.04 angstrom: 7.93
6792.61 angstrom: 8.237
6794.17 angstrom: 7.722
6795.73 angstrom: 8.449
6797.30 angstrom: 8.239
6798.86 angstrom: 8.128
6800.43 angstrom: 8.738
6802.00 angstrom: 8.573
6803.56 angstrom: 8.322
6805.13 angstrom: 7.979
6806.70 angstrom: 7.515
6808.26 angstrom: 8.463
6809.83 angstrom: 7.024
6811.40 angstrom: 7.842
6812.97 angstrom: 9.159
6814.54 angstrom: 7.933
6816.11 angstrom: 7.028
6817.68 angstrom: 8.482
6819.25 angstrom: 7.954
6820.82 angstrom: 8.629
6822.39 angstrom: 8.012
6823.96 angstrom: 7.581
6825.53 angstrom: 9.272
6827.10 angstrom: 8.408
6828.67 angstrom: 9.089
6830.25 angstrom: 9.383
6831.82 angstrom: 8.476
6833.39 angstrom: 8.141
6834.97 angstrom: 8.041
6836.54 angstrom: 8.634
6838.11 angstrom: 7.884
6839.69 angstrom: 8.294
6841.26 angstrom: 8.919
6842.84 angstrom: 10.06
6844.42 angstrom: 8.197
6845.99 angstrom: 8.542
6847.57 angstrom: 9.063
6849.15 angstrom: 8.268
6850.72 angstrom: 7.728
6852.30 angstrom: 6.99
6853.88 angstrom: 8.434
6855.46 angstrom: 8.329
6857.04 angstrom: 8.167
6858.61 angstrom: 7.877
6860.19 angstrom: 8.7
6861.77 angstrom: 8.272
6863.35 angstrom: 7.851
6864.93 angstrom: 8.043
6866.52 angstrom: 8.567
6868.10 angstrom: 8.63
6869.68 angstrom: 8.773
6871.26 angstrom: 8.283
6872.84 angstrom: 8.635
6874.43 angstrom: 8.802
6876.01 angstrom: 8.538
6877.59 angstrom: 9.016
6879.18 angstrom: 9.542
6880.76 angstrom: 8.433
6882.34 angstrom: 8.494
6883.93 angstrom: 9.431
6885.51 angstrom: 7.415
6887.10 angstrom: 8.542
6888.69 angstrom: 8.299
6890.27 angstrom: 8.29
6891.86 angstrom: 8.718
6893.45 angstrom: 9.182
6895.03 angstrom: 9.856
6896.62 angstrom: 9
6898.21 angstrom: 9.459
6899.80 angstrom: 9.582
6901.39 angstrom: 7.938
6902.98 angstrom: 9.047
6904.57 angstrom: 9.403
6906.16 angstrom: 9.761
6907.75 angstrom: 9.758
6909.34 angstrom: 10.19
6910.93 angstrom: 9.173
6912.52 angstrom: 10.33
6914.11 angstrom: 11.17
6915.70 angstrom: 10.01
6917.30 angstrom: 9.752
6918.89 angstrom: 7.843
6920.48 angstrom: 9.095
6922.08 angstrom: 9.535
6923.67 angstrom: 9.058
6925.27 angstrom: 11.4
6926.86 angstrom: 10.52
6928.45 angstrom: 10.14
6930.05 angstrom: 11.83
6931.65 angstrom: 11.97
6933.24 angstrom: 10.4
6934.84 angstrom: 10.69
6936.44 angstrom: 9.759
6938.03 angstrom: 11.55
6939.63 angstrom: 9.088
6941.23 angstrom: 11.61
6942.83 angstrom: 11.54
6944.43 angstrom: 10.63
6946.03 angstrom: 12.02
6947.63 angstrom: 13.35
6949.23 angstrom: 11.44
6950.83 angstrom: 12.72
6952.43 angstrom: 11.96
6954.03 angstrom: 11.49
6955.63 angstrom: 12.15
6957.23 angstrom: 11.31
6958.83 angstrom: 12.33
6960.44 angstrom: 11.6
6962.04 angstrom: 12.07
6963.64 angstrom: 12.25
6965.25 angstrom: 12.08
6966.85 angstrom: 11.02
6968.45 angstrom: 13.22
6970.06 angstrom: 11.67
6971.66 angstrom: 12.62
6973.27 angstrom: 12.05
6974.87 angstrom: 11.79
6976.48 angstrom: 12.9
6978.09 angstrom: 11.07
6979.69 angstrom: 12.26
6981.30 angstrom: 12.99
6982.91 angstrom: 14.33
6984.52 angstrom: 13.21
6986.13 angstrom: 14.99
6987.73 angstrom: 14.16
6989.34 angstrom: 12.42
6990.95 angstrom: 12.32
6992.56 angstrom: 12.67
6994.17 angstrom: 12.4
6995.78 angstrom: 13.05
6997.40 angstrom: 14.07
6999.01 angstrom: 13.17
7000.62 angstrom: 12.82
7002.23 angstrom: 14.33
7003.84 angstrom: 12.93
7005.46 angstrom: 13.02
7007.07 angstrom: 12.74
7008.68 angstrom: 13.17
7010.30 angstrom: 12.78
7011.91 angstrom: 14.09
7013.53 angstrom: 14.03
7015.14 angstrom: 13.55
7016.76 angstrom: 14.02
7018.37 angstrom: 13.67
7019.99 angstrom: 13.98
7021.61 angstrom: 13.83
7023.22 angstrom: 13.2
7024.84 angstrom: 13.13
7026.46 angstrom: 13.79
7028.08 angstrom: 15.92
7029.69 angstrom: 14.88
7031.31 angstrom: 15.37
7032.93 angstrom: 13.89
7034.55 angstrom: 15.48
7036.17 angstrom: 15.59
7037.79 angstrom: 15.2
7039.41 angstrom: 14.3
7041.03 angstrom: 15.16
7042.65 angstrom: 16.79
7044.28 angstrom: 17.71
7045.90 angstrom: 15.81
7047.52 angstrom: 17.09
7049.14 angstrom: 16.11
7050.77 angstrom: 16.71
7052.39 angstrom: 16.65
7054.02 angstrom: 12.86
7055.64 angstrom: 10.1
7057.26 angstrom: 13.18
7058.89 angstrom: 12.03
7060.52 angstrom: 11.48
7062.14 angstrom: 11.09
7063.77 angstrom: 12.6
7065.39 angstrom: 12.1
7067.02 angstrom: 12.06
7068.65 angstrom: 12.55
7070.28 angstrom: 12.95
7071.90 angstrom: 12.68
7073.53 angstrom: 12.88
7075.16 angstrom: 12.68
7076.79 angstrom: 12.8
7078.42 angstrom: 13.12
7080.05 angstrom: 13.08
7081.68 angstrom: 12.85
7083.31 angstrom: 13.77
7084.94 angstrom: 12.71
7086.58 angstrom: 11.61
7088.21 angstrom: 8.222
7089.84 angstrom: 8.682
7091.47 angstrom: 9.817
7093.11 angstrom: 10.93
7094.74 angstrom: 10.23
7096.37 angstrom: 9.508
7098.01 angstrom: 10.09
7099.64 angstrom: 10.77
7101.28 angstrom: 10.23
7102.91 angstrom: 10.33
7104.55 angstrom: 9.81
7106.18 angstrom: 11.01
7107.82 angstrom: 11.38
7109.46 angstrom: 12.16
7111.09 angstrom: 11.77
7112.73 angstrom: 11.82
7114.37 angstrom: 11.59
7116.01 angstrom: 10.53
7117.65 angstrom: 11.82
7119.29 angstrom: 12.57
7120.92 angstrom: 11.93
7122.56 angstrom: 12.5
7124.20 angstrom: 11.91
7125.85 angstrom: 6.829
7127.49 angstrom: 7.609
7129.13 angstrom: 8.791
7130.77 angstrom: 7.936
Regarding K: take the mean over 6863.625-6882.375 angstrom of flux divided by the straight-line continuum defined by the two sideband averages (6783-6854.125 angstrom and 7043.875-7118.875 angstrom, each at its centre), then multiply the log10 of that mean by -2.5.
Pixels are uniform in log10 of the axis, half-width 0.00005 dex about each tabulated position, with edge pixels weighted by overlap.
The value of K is 0.05 mag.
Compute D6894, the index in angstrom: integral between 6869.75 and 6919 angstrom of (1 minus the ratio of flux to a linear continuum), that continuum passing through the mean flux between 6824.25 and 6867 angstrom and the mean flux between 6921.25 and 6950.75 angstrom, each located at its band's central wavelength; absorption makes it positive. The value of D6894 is 3.4 angstrom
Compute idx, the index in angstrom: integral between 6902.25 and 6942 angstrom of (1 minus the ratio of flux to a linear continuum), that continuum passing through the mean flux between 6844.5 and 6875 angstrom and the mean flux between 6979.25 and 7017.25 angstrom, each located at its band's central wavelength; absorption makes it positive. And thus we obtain 1.7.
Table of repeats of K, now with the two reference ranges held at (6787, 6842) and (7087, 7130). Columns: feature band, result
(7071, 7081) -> -0.25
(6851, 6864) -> 0.07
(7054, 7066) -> -0.17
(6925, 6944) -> -0.18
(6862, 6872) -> 0.04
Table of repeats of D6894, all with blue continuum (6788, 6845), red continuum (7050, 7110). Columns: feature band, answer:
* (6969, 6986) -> -3.5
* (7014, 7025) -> -2.7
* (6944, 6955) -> -2.1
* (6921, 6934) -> -1.0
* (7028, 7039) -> -3.8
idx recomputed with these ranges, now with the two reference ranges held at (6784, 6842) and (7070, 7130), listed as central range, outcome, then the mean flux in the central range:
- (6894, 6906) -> -0.14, 9.21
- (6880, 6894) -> 0.71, 8.52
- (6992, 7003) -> -3.38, 13.2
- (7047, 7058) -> -4.06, 14.6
